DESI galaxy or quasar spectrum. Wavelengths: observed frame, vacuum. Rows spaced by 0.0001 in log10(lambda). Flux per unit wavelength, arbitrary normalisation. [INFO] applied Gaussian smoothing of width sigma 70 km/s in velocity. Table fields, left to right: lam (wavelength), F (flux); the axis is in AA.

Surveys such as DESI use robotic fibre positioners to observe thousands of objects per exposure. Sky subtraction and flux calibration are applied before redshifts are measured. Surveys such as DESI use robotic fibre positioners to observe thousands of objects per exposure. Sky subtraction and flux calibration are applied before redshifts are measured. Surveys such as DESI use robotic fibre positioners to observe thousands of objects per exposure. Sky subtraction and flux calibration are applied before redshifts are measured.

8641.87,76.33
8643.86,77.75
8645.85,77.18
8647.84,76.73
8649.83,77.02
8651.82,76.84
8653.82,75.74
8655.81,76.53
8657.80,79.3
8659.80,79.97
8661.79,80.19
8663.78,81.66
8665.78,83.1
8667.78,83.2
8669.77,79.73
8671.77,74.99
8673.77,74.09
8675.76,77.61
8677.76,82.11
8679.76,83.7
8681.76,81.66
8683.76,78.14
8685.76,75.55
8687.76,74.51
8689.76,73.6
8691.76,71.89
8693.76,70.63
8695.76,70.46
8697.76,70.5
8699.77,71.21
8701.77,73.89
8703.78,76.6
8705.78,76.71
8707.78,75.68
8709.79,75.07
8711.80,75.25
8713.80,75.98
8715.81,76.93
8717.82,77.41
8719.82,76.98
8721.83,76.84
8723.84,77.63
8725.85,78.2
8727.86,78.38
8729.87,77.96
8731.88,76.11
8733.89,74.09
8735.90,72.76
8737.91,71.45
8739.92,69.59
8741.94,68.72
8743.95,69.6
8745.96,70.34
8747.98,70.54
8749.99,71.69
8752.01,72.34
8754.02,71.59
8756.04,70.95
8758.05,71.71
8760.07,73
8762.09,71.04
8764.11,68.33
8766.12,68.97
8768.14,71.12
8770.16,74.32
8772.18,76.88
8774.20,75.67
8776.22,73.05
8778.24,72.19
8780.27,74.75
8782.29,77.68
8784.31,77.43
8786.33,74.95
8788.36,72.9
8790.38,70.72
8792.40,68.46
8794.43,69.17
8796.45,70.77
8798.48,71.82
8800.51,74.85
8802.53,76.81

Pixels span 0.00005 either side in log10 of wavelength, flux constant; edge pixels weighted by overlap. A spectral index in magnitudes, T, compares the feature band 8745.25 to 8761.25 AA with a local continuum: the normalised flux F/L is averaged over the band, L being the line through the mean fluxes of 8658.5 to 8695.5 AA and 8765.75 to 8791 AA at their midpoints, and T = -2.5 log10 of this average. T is 0.052 mag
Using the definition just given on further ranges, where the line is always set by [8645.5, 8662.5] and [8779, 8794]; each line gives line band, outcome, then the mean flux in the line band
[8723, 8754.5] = 0.028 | 73.2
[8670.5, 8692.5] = -0.004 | 77.2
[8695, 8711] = 0.035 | 73.8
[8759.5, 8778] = 0.025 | 72.5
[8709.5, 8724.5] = -0.011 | 76.6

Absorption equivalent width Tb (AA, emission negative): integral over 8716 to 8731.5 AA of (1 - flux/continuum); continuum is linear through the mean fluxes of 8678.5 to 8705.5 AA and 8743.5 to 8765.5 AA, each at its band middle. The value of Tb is -1.0 AA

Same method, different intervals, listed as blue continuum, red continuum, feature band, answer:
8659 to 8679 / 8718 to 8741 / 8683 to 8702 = 1.3 AA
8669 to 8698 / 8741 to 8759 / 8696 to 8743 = -1.0 AA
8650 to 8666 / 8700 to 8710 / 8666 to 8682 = -0.4 AA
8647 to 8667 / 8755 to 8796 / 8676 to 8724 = 0.5 AA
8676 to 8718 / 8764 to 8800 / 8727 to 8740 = 0.0 AA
